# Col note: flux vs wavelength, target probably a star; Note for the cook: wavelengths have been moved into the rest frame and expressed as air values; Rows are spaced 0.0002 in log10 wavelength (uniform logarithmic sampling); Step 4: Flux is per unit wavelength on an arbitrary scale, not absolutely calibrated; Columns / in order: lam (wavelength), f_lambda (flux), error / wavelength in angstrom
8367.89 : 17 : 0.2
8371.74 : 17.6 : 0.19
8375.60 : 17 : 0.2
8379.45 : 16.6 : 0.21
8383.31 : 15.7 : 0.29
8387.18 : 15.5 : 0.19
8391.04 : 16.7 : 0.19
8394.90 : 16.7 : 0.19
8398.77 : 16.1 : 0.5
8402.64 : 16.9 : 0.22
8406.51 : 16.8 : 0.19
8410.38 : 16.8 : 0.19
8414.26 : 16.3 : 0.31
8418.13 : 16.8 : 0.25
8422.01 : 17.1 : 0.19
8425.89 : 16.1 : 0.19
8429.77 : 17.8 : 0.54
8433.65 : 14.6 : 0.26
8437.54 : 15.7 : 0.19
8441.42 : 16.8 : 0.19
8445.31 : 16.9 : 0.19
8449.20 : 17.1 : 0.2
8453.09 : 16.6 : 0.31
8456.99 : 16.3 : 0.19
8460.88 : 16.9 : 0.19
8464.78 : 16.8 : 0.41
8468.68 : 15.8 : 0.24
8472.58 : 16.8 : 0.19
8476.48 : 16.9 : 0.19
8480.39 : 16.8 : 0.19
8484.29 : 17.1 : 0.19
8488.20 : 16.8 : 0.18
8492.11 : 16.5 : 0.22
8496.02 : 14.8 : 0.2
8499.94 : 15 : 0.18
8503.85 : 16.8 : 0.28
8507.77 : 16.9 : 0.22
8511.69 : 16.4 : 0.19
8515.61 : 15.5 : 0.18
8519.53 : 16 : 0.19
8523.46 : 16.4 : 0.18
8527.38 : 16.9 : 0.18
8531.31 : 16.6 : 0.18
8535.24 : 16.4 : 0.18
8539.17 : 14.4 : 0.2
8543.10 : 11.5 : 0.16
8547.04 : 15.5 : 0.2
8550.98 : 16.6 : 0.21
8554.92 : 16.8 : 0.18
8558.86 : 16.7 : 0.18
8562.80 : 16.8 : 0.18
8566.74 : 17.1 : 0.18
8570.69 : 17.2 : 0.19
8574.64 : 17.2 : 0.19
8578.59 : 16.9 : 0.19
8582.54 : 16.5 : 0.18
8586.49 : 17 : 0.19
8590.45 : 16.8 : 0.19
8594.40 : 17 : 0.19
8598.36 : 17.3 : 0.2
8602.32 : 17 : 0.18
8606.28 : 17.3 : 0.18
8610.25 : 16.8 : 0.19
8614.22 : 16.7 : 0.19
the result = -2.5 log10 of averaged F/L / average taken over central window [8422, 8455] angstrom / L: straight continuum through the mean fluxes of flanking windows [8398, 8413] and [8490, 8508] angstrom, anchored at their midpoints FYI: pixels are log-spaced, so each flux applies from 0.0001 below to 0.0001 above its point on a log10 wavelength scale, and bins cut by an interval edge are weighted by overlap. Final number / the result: -0.01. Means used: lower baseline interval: 16.7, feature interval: 16.5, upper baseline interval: 15.9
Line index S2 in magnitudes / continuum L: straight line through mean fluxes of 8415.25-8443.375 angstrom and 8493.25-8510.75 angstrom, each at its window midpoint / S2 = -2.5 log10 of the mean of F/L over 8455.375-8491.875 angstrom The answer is -0.04 mag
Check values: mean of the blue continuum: 16.4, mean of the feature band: 16.7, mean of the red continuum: 15.9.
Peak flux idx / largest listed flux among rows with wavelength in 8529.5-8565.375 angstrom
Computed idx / 16.8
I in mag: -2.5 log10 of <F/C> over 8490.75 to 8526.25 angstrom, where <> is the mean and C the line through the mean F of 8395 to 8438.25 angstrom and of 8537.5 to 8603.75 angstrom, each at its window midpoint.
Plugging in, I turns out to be 0.02 mag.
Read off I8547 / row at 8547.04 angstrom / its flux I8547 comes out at 15.5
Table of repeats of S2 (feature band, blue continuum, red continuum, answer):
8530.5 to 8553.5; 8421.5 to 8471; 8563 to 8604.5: 0.12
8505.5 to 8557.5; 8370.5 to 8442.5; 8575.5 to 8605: 0.06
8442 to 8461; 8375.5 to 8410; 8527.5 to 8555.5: -0.05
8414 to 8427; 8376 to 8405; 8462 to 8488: -0.01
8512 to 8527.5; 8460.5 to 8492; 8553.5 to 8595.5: 0.04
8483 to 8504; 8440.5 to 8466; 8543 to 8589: 0.04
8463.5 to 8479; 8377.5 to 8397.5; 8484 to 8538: -0.02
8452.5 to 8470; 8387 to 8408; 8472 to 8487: 0.02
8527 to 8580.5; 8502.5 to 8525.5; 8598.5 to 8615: 0.03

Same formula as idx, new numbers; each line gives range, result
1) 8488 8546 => 16.9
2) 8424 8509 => 17.8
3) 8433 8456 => 17.1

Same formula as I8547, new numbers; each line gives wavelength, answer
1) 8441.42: 16.8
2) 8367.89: 17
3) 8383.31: 15.7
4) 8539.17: 14.4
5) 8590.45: 16.8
